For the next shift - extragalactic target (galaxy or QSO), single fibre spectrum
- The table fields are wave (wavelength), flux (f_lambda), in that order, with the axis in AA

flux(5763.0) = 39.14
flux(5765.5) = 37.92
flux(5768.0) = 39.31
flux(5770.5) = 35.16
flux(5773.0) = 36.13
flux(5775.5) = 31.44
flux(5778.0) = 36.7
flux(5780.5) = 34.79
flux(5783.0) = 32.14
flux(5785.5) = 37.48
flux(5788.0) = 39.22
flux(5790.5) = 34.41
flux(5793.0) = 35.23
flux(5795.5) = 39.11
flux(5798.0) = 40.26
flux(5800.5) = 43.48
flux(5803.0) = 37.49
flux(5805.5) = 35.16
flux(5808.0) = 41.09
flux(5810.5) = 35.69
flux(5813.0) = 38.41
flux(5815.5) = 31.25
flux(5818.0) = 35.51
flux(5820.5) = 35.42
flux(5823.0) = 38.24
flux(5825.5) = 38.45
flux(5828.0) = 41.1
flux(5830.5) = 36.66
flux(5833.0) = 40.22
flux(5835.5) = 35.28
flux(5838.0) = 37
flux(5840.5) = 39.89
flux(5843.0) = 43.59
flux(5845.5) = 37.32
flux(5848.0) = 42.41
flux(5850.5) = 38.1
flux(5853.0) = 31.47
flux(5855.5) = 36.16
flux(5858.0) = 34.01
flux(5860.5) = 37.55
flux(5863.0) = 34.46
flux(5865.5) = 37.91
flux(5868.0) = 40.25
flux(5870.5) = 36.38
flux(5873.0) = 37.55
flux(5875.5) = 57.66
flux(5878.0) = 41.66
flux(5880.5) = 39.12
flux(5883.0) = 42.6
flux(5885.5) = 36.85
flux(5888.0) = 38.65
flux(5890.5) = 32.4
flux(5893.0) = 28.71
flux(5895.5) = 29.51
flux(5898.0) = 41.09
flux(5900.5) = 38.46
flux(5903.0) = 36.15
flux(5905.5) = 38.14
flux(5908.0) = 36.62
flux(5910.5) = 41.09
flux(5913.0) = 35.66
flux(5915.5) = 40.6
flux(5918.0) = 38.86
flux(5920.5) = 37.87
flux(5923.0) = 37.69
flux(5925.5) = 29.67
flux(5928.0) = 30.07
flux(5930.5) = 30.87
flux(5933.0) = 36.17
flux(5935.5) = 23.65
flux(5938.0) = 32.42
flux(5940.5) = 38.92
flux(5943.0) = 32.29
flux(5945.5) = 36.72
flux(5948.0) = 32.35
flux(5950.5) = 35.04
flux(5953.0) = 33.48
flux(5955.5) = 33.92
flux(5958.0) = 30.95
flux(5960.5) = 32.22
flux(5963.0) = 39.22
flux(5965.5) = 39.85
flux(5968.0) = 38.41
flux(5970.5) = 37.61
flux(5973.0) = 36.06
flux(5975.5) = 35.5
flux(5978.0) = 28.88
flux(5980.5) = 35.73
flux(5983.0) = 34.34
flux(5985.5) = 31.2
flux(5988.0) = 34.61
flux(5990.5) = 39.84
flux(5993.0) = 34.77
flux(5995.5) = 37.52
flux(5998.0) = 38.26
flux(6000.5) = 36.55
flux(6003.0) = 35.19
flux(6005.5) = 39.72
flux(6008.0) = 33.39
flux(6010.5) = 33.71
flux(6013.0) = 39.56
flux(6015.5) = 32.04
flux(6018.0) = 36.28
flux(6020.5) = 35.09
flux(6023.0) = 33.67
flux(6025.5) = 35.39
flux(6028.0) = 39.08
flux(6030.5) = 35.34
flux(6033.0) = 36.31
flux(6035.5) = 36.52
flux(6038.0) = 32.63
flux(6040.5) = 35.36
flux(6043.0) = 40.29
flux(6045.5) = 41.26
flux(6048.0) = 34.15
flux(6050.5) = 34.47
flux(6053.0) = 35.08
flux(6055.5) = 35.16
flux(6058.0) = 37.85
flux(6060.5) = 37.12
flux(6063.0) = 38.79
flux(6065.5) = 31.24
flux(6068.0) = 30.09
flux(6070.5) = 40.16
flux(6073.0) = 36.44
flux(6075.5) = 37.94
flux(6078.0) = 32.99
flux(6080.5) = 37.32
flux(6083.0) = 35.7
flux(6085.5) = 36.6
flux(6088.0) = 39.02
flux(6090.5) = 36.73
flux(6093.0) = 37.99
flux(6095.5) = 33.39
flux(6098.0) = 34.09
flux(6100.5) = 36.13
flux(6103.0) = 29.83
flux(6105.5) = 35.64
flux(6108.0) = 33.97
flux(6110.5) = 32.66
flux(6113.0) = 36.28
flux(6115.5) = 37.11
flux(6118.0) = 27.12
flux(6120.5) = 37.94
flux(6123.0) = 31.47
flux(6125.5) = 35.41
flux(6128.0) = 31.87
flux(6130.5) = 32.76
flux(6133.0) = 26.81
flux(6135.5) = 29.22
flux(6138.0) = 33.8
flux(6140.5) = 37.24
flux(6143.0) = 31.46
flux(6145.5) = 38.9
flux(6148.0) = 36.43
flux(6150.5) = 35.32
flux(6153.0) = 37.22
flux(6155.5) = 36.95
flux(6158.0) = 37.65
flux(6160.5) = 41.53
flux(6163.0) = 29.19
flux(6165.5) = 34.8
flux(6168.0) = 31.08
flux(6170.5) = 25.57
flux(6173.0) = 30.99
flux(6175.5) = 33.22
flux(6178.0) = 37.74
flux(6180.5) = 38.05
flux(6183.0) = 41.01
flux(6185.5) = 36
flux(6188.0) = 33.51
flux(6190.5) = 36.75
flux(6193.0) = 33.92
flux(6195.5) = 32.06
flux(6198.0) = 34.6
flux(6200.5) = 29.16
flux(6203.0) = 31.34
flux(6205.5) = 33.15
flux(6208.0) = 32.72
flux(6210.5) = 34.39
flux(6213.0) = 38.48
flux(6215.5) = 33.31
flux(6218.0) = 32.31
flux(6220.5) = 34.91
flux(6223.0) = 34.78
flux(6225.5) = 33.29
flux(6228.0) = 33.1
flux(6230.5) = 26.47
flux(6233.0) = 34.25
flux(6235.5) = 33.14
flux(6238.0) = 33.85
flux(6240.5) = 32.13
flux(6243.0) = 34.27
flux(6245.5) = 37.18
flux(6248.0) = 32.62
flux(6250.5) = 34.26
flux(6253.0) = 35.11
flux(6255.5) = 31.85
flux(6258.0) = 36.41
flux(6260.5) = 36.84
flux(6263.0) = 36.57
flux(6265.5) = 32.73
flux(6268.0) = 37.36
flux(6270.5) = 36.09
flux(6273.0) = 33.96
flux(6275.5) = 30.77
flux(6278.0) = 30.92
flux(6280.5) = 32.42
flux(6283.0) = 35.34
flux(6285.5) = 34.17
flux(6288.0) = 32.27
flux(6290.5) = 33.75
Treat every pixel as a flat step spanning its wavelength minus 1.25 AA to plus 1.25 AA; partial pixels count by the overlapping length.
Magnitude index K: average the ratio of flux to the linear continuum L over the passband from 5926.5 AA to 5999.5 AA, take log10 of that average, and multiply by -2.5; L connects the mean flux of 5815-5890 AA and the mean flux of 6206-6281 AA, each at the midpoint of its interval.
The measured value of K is 0.08 mag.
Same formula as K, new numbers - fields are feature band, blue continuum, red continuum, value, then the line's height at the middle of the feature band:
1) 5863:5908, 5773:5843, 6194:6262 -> -0.05 mag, 36.5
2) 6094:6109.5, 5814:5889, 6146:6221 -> 0.05 mag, 35.5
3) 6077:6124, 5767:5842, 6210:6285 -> 0.00 mag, 35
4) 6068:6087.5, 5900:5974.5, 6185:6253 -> -0.06 mag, 34.4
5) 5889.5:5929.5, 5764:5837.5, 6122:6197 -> 0.01 mag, 36.2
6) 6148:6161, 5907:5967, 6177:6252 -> -0.10 mag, 34.2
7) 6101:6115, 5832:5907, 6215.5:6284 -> 0.04 mag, 35.4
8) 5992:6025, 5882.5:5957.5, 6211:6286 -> -0.03 mag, 34.8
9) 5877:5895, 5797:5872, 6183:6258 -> 0.01 mag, 37.1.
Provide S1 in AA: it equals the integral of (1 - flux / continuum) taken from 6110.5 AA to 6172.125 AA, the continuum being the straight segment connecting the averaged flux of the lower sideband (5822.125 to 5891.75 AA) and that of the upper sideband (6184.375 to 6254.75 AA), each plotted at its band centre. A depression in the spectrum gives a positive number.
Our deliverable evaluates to 1.5 AA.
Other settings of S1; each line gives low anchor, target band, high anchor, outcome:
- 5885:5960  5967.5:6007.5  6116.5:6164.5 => -1.4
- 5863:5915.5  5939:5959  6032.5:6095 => 1.8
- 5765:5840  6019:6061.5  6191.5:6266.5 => -1.2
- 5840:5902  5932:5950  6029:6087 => 2.0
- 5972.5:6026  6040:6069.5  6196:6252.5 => -0.9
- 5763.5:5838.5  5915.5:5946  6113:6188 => 1.7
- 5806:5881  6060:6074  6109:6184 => -0.1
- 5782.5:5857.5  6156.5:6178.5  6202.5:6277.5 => 0.7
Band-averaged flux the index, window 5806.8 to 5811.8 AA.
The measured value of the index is 38.4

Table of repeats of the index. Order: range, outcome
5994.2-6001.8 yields 37.4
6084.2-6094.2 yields 37.6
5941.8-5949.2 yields 33.8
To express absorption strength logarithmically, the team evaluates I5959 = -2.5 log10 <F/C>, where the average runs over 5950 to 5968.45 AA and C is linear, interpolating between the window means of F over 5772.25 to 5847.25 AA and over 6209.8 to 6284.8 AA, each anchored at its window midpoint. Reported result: 0.03 mag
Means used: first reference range 37.3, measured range 35.3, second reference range 34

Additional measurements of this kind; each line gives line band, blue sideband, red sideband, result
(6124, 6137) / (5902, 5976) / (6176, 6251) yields 0.10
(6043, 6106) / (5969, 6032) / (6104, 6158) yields -0.03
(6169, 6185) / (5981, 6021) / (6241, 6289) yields 0.01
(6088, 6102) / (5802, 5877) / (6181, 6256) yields -0.02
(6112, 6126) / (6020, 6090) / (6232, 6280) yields 0.04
